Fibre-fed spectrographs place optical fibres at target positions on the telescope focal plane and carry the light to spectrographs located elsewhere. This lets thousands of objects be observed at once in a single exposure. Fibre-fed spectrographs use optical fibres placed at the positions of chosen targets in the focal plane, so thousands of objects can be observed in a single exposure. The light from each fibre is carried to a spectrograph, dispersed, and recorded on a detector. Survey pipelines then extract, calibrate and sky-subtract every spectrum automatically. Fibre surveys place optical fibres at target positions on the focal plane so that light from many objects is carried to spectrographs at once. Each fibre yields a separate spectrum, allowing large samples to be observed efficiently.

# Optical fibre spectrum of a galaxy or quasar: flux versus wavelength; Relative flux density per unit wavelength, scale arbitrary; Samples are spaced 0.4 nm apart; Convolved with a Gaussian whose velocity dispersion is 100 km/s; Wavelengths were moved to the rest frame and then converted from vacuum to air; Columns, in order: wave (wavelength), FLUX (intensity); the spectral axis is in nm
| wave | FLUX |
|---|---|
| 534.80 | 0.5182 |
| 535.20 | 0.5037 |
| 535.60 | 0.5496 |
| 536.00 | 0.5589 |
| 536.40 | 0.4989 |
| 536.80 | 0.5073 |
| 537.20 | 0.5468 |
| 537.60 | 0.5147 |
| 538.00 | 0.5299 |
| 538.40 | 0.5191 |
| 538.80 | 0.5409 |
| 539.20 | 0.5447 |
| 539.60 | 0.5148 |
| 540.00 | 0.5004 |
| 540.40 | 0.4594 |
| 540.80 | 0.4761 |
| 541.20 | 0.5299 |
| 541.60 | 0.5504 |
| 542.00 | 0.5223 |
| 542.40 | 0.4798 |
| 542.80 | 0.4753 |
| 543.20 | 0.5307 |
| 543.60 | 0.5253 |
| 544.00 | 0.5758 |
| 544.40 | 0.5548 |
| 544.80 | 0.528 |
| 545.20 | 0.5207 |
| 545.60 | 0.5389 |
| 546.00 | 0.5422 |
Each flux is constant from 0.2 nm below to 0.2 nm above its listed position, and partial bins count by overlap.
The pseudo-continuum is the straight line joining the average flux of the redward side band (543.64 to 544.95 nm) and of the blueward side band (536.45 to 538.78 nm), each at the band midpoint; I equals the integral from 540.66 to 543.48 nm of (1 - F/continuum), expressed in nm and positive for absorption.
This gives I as 0.16 nm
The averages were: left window 0.523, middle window 0.51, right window 0.55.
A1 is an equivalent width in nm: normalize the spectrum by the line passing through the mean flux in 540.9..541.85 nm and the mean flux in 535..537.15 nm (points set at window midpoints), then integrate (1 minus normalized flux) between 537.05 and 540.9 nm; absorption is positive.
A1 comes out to 0.10 nm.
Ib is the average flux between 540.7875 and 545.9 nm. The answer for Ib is 0.526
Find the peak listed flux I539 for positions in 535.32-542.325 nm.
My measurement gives 0.5589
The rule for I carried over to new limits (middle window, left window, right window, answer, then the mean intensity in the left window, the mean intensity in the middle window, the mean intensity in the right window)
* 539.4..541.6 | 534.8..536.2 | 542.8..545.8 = 0.139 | 0.535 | 0.501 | 0.535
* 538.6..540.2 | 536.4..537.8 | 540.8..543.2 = -0.031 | 0.519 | 0.525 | 0.51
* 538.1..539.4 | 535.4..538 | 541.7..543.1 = -0.040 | 0.529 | 0.535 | 0.499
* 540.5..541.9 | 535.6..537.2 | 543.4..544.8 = 0.068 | 0.528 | 0.515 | 0.549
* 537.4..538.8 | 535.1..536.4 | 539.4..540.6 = -0.038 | 0.534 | 0.524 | 0.492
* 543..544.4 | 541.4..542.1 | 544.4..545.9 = -0.026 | 0.538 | 0.545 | 0.533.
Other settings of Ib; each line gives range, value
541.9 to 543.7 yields 0.505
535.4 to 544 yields 0.519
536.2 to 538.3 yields 0.52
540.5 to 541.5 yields 0.503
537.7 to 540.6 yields 0.516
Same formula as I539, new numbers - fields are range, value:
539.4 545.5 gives 0.5758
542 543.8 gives 0.5307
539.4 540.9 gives 0.5148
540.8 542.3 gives 0.5504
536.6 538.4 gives 0.5468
